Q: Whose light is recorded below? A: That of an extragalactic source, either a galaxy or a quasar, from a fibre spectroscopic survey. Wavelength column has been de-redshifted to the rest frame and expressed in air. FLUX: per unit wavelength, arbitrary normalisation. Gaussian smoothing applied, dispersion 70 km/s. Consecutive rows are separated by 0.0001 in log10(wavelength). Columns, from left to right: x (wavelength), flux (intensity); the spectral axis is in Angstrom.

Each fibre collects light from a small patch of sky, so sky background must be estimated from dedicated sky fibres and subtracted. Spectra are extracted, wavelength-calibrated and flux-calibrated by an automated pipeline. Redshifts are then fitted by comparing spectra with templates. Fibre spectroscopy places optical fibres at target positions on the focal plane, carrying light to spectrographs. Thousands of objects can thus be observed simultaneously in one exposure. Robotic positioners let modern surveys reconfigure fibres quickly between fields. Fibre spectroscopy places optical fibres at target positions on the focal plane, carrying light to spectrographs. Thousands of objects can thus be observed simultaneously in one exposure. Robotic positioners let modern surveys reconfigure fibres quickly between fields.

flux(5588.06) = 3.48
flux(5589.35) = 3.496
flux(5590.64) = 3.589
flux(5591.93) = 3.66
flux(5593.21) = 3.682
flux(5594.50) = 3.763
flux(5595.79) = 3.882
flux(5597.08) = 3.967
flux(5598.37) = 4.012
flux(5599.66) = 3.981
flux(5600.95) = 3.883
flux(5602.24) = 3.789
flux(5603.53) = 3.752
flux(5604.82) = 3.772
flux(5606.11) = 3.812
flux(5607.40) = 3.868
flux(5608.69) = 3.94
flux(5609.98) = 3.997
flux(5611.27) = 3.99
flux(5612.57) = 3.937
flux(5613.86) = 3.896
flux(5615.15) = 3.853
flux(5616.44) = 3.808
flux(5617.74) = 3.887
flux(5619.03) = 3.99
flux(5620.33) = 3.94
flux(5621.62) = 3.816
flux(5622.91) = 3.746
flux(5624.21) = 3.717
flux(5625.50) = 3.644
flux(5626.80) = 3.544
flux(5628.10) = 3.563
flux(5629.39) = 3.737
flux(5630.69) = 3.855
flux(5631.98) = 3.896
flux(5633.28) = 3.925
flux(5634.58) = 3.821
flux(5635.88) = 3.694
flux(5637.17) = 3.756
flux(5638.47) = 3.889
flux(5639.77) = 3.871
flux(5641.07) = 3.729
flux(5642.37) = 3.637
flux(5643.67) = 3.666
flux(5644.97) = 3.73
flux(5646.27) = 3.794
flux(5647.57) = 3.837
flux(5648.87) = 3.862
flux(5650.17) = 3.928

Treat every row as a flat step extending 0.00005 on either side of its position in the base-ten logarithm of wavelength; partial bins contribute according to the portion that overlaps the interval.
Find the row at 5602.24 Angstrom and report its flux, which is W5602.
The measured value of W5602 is 3.789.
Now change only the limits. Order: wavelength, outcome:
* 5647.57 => 3.837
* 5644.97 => 3.73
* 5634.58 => 3.821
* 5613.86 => 3.896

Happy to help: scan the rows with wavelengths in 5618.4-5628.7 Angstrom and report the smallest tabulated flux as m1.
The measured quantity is 3.544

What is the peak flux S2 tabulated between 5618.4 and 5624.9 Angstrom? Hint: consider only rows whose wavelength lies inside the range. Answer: 3.99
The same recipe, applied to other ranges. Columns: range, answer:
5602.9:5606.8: 3.812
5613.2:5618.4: 3.896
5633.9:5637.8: 3.821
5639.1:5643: 3.871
